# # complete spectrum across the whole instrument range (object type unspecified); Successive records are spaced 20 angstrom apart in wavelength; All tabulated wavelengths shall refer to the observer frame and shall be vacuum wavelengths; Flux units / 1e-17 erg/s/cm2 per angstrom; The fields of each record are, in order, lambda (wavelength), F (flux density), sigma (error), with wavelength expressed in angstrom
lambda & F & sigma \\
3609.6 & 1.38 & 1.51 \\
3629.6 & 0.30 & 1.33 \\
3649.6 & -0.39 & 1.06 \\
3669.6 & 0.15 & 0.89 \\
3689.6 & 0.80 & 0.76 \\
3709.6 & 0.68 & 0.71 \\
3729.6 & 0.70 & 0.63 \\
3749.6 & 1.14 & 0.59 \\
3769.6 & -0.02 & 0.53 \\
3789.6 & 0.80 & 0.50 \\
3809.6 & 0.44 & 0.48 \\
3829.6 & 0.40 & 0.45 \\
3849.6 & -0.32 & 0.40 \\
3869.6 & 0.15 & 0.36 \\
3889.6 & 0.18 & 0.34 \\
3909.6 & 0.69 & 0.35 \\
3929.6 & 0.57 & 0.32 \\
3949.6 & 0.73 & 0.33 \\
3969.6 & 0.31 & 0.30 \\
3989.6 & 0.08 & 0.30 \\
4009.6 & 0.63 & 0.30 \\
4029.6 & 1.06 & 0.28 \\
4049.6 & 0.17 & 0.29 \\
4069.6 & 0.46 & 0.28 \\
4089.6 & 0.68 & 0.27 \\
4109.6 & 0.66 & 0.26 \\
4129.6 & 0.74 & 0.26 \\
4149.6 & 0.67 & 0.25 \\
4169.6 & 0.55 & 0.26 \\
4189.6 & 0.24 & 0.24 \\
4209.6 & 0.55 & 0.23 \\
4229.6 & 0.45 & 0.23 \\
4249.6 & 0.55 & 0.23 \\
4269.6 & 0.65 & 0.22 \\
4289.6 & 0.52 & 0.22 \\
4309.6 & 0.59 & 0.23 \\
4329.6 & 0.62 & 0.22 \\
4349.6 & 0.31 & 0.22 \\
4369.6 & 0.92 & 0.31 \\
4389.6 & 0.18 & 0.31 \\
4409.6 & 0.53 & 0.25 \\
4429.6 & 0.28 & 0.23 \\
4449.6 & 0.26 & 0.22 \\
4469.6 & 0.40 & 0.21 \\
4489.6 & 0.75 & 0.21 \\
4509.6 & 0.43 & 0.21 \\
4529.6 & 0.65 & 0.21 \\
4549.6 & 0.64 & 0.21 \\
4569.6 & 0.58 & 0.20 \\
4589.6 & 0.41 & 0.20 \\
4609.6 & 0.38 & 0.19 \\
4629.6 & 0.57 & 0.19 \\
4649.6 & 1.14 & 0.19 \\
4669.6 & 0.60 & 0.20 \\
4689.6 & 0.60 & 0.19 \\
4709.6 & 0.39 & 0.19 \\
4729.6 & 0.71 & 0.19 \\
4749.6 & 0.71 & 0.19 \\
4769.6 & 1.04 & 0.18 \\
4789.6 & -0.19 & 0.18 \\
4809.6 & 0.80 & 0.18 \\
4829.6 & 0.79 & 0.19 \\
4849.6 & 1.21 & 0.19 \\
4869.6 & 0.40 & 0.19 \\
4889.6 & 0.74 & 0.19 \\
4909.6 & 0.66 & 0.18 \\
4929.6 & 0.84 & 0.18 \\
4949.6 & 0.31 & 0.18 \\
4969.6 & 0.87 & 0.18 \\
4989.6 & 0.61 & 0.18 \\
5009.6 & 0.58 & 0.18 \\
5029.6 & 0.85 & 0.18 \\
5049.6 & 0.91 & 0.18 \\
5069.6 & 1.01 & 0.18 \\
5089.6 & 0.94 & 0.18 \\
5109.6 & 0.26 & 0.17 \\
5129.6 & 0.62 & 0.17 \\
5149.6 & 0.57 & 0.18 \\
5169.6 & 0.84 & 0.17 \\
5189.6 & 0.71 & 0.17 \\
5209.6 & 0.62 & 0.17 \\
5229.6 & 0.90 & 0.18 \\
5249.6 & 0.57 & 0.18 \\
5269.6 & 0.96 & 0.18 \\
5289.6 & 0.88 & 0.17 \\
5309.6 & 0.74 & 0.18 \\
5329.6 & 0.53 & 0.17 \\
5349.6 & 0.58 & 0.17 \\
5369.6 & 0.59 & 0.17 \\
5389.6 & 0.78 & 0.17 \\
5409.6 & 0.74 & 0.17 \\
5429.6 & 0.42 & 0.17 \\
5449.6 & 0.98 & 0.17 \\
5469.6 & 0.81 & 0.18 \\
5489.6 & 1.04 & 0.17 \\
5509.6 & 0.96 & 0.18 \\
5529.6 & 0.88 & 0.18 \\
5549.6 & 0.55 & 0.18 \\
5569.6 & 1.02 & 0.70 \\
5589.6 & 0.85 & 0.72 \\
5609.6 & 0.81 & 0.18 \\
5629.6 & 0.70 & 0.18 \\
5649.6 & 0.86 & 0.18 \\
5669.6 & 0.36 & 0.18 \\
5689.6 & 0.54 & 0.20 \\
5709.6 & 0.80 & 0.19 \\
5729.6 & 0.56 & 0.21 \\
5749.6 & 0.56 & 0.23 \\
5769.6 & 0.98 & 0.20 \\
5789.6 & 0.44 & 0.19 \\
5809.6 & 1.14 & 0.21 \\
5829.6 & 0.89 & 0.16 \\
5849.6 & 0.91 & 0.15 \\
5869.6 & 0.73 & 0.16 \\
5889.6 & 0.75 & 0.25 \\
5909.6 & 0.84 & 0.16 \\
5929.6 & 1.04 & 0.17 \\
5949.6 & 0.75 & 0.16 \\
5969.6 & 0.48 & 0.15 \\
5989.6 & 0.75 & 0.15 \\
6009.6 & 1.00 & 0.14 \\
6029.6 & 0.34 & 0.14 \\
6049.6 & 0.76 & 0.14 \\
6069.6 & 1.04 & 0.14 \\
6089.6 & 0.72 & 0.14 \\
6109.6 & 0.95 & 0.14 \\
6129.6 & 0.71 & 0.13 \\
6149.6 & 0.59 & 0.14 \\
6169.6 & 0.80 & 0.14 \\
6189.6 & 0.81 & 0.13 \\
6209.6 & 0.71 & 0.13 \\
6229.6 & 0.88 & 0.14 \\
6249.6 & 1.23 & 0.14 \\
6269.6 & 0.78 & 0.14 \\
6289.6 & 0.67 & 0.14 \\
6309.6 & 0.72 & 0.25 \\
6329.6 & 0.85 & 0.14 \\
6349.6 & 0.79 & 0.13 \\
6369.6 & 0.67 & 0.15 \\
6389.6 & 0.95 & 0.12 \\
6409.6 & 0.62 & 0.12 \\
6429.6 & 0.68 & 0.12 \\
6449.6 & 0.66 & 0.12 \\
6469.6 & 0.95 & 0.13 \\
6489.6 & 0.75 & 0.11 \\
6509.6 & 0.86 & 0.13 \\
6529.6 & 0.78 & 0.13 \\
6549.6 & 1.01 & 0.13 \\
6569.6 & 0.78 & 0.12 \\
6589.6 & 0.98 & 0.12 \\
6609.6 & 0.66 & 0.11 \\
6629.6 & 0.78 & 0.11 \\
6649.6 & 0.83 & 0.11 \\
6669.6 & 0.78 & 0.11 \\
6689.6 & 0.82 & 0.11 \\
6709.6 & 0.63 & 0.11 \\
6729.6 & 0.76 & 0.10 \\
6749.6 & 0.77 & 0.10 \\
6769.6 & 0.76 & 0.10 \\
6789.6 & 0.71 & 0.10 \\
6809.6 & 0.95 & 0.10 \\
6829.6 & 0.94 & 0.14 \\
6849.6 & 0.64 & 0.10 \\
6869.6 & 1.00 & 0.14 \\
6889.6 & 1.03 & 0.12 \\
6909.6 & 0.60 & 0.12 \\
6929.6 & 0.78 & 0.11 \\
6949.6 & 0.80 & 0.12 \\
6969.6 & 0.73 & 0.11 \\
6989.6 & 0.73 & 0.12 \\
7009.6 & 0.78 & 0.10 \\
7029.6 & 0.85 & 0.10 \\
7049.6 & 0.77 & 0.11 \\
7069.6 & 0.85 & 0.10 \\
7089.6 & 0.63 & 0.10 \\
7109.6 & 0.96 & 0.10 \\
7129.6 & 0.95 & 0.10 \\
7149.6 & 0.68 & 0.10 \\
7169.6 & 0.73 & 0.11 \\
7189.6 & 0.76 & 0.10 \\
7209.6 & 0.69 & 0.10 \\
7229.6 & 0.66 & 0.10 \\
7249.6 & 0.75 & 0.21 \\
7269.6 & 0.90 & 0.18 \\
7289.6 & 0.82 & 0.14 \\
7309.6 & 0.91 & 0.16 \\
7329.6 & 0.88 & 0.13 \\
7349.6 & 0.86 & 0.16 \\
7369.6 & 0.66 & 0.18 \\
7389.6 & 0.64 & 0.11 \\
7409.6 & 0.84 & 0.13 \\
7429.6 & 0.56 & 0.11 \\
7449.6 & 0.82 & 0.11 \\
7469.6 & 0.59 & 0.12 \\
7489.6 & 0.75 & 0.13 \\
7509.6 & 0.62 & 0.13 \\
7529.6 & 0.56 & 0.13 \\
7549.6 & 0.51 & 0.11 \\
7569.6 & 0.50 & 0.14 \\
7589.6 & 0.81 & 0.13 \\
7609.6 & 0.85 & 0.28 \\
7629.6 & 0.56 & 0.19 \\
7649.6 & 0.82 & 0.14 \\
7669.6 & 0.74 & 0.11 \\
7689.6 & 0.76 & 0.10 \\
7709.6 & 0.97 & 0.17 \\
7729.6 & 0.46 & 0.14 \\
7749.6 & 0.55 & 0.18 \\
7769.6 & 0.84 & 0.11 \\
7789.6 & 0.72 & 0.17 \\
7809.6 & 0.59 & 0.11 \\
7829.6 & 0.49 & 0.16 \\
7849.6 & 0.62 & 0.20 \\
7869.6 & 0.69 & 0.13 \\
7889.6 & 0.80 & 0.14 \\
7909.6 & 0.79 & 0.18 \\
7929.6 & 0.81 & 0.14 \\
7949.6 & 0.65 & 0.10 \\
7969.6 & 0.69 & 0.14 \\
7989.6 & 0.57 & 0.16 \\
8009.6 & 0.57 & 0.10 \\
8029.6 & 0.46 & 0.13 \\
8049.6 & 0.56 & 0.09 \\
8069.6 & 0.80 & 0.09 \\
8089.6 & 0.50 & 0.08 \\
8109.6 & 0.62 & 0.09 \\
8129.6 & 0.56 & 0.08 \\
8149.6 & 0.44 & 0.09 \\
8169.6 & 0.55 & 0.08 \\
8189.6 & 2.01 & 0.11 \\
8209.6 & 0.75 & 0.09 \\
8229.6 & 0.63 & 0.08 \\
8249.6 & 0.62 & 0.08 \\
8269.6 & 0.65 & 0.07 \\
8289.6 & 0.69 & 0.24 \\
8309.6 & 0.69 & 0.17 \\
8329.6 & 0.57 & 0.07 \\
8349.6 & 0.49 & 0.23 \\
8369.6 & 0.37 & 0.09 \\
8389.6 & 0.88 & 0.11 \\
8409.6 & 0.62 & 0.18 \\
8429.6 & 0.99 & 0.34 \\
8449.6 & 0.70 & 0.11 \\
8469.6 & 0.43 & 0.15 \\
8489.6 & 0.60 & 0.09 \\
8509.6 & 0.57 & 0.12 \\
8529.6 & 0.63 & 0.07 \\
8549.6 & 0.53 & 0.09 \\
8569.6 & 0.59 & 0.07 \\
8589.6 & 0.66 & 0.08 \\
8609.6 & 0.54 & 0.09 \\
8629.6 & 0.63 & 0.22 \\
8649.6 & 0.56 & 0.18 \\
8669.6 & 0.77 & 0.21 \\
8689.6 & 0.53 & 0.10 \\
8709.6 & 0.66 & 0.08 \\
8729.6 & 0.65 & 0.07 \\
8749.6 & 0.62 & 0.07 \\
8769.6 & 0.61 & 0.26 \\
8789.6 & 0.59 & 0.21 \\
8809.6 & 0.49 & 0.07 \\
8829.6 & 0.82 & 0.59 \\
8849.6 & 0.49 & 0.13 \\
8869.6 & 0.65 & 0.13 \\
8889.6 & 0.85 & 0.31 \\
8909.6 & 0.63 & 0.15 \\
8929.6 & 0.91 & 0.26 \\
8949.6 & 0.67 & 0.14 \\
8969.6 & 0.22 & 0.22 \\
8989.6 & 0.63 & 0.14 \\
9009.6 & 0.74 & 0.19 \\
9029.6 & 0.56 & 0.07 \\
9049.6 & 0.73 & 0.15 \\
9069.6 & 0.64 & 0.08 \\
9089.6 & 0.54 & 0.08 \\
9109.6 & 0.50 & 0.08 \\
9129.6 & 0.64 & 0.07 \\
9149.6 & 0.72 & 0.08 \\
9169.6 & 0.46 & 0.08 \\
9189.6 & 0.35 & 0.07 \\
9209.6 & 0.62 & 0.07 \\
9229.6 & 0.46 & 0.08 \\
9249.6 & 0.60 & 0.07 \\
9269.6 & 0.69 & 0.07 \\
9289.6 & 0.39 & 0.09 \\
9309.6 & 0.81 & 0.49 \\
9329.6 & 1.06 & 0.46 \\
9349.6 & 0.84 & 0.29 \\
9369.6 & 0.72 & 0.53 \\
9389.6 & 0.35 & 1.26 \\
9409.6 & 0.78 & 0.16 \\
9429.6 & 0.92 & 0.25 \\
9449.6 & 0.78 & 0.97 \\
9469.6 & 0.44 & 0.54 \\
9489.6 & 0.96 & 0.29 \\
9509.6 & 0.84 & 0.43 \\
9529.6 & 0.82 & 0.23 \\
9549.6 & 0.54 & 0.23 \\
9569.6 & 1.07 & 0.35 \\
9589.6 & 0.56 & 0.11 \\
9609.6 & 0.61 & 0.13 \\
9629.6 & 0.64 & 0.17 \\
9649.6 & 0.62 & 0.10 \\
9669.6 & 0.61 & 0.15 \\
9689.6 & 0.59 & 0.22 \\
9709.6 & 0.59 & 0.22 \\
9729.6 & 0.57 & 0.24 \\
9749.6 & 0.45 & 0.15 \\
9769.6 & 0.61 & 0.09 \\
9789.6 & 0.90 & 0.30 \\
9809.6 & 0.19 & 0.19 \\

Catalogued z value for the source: 0.25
